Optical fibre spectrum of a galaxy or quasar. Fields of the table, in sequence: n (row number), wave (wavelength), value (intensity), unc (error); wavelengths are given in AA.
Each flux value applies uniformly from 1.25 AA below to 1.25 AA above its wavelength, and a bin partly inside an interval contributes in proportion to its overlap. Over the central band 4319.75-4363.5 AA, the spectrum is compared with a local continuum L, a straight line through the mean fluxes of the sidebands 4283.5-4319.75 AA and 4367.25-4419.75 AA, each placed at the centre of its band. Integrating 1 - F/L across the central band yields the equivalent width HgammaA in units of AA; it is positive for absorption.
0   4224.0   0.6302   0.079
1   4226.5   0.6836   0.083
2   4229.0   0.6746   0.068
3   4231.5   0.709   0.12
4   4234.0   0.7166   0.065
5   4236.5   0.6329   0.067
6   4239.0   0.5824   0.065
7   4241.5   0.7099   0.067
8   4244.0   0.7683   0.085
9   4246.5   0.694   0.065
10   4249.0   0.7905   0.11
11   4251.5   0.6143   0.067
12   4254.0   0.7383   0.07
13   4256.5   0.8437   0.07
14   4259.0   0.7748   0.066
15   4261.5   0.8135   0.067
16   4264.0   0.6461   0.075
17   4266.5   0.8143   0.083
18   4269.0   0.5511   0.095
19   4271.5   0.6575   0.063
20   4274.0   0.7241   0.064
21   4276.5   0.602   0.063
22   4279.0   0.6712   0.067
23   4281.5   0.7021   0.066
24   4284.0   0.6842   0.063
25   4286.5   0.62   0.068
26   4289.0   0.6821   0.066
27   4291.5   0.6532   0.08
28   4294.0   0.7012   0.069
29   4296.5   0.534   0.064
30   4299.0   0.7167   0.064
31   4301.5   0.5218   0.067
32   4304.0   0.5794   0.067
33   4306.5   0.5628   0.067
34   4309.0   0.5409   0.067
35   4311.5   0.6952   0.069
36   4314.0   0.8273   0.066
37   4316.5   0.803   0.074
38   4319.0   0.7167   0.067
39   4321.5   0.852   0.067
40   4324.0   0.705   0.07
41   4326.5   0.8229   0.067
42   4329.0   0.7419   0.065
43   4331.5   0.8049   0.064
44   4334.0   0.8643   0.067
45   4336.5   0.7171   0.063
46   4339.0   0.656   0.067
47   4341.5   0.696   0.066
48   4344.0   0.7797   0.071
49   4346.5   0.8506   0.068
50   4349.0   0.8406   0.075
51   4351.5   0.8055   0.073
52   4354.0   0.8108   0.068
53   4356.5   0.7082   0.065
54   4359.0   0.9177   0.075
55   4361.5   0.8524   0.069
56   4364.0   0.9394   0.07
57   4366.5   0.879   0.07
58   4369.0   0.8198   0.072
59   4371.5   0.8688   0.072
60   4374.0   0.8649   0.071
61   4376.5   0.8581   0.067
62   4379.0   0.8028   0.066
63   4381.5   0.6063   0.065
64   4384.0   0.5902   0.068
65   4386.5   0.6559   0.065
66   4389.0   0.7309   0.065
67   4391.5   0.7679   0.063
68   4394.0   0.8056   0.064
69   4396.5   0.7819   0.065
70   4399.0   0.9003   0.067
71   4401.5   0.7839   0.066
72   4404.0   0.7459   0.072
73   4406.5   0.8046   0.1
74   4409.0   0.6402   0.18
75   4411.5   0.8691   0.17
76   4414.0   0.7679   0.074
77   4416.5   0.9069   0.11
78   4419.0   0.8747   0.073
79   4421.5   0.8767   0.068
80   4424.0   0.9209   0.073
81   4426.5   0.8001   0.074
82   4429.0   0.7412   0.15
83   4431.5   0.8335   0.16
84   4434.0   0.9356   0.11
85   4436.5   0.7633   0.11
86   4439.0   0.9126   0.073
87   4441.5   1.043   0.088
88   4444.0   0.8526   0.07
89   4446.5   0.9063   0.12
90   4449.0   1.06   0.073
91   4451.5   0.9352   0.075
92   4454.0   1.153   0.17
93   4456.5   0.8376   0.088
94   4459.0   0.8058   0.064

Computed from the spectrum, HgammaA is -5.0 AA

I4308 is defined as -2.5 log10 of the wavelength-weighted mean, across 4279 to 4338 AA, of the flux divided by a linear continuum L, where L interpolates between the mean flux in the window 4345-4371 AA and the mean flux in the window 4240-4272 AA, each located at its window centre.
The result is 0.131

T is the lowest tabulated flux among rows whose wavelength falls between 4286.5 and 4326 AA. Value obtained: 0.5218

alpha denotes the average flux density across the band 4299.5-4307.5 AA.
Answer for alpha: 0.57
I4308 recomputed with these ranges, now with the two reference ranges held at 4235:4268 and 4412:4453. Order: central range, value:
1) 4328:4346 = 0.061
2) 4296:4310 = 0.309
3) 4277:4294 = 0.131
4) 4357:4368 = -0.077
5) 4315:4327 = 0.010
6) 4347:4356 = 0.000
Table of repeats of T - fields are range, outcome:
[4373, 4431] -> 0.5902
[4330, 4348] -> 0.656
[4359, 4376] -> 0.8198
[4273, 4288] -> 0.602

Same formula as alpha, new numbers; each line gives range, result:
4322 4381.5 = 0.805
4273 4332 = 0.684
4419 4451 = 0.888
